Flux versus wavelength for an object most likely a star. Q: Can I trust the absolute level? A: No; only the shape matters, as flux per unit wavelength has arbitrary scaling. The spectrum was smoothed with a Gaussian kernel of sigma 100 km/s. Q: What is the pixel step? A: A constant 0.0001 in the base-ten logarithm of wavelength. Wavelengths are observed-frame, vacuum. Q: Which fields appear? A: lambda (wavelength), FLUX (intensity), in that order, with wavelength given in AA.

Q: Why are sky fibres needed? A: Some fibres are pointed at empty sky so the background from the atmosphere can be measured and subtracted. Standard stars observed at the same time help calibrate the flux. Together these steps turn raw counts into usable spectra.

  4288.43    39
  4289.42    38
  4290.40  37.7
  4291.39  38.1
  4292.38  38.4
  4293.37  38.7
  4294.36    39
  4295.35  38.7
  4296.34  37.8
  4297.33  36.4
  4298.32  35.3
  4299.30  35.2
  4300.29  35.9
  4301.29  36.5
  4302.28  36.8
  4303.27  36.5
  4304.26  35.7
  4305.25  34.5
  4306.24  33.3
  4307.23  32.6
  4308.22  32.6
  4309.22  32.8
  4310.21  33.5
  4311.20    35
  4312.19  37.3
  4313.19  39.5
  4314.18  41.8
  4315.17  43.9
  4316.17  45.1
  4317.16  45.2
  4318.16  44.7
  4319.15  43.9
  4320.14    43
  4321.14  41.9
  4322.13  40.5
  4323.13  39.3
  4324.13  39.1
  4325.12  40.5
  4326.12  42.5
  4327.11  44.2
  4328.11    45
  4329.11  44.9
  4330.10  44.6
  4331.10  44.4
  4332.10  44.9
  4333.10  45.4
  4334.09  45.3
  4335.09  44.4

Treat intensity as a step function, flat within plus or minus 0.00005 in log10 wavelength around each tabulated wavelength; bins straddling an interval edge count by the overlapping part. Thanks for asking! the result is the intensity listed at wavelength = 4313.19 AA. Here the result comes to 39.5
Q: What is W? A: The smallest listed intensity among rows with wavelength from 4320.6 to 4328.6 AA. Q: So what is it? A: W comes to 39.1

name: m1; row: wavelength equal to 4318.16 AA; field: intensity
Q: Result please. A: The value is 44.7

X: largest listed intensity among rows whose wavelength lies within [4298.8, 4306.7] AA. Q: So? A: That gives 36.8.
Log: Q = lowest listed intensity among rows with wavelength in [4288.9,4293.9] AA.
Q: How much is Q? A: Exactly 37.7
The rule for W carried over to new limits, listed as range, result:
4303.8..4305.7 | 34.5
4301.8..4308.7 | 32.6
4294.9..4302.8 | 35.2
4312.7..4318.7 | 39.5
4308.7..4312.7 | 32.8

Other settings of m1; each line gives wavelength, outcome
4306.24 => 33.3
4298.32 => 35.3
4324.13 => 39.1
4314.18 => 41.8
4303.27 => 36.5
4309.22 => 32.8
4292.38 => 38.4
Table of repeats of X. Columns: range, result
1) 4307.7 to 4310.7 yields 33.5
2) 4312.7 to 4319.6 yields 45.2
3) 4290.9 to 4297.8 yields 39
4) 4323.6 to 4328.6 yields 45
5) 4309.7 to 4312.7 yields 37.3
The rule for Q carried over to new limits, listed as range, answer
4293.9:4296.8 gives 37.8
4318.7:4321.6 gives 41.9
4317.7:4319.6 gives 43.9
